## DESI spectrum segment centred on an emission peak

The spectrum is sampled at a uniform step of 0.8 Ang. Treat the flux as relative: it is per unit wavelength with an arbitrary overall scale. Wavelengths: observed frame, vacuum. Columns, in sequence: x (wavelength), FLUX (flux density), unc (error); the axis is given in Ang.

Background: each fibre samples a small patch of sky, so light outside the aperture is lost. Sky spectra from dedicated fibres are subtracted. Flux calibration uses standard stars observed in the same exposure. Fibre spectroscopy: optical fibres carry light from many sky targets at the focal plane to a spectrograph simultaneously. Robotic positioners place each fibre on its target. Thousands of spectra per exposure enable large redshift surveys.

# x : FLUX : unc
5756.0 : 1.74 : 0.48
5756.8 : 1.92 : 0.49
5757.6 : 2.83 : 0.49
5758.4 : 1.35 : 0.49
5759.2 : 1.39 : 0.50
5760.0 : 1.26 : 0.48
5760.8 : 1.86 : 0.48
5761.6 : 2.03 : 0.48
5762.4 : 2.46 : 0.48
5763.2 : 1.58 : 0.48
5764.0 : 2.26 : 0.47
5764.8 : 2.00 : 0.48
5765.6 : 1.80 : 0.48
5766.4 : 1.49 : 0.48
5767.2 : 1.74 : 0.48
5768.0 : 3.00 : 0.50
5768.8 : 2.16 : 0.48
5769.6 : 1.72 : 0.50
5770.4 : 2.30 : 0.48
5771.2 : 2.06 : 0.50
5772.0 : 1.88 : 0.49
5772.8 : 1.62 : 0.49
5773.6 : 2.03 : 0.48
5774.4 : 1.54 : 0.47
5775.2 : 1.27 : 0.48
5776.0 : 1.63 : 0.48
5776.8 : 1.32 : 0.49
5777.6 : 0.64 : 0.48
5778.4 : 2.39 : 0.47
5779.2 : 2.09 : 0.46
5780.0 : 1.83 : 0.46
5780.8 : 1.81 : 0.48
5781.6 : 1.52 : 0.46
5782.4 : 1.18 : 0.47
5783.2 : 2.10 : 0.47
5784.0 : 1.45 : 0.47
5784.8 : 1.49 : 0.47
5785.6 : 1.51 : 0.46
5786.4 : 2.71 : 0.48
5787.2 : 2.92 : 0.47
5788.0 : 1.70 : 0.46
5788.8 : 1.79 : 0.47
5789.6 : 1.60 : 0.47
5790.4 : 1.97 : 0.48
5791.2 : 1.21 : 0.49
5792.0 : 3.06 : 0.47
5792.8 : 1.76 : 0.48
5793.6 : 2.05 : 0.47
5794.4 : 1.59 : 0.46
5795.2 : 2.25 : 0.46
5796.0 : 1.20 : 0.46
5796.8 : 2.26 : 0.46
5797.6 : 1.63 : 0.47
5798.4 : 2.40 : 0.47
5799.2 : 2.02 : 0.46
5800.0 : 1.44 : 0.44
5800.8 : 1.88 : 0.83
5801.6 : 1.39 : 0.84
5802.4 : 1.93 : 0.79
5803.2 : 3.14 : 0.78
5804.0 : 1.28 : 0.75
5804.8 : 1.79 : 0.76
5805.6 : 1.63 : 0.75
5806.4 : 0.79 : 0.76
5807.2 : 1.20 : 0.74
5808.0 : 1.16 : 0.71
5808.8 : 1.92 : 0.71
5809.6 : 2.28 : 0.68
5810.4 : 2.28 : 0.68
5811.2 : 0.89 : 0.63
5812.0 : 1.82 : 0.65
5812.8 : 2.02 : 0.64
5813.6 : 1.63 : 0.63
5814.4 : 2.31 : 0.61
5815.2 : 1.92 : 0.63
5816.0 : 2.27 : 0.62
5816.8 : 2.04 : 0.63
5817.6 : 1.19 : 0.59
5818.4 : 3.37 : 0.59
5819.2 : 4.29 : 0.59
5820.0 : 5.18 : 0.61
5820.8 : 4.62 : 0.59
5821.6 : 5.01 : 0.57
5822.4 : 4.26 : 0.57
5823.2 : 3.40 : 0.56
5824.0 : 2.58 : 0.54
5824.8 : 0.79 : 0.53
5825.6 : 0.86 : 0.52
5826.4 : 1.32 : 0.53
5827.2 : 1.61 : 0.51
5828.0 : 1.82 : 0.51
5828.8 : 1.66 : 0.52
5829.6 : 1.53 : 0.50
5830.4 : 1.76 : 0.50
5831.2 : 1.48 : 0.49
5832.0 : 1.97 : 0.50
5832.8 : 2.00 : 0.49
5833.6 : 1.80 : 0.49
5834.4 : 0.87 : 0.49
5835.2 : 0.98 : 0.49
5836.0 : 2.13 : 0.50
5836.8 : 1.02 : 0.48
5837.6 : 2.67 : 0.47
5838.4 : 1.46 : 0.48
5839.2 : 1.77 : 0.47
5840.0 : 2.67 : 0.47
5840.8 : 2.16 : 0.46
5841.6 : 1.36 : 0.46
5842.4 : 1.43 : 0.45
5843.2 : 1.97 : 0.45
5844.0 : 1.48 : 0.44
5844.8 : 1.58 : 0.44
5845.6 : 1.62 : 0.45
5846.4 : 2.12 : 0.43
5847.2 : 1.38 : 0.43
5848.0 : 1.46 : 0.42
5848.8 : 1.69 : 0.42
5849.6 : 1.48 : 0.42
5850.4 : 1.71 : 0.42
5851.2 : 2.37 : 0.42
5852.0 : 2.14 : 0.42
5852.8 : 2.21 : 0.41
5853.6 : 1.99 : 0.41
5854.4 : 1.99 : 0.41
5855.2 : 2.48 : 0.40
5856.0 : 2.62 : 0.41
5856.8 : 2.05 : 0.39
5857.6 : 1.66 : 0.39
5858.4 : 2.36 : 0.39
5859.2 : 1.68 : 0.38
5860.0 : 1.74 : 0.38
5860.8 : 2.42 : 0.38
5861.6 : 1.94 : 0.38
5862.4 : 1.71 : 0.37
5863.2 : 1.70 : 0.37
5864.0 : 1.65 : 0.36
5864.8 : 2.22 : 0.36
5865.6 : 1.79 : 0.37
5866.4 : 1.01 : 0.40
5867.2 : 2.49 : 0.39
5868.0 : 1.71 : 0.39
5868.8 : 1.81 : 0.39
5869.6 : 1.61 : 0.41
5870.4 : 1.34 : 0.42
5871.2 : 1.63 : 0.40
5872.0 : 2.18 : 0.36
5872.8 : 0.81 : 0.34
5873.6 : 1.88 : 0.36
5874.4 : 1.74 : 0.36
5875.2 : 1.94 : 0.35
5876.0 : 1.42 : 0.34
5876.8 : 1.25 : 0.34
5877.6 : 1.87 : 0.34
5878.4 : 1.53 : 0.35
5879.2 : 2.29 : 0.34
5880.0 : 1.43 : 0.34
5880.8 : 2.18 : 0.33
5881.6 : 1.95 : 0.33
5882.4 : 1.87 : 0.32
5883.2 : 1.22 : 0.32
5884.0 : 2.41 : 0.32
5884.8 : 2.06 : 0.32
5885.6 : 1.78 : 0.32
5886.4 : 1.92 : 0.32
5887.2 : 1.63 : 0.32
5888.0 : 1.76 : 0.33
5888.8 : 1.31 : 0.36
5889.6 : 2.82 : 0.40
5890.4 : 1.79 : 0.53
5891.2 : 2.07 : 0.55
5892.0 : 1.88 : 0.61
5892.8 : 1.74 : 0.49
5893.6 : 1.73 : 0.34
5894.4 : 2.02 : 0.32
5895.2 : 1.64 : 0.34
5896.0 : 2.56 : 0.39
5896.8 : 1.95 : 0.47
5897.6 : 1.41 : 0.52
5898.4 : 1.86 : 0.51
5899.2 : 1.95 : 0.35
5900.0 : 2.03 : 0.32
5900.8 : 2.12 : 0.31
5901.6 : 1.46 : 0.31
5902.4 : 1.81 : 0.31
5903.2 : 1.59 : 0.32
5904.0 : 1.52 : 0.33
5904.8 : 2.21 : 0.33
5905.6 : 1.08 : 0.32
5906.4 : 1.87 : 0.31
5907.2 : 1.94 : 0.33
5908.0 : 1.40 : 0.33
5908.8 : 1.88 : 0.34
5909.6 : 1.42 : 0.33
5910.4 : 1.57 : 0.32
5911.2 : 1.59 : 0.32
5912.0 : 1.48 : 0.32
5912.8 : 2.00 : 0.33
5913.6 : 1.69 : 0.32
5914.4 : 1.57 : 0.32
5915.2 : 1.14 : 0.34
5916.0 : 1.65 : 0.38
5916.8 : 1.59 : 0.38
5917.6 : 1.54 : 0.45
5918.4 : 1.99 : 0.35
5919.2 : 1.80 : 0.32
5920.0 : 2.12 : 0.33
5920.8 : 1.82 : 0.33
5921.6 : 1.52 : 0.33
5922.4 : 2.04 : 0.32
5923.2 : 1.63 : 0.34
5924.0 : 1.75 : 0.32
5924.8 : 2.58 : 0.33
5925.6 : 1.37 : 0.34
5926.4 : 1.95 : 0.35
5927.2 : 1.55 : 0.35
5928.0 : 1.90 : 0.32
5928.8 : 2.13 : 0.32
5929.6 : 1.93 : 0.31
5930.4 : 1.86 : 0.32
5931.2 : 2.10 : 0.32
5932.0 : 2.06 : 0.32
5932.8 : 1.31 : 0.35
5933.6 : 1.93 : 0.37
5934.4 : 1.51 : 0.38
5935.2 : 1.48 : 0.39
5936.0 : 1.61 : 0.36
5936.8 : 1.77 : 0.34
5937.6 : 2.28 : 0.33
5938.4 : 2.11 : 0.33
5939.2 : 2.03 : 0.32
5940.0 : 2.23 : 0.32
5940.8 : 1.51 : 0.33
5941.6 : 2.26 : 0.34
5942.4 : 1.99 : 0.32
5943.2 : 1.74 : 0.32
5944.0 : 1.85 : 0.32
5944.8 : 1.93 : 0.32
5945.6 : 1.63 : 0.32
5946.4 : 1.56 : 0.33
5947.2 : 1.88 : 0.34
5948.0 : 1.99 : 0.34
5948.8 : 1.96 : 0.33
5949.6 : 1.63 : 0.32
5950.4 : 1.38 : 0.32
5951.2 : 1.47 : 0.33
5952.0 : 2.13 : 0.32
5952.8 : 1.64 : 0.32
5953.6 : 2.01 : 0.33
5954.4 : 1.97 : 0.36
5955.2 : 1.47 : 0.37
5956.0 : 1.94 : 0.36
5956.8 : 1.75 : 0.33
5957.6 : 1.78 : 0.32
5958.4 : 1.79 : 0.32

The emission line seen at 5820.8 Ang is H-beta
